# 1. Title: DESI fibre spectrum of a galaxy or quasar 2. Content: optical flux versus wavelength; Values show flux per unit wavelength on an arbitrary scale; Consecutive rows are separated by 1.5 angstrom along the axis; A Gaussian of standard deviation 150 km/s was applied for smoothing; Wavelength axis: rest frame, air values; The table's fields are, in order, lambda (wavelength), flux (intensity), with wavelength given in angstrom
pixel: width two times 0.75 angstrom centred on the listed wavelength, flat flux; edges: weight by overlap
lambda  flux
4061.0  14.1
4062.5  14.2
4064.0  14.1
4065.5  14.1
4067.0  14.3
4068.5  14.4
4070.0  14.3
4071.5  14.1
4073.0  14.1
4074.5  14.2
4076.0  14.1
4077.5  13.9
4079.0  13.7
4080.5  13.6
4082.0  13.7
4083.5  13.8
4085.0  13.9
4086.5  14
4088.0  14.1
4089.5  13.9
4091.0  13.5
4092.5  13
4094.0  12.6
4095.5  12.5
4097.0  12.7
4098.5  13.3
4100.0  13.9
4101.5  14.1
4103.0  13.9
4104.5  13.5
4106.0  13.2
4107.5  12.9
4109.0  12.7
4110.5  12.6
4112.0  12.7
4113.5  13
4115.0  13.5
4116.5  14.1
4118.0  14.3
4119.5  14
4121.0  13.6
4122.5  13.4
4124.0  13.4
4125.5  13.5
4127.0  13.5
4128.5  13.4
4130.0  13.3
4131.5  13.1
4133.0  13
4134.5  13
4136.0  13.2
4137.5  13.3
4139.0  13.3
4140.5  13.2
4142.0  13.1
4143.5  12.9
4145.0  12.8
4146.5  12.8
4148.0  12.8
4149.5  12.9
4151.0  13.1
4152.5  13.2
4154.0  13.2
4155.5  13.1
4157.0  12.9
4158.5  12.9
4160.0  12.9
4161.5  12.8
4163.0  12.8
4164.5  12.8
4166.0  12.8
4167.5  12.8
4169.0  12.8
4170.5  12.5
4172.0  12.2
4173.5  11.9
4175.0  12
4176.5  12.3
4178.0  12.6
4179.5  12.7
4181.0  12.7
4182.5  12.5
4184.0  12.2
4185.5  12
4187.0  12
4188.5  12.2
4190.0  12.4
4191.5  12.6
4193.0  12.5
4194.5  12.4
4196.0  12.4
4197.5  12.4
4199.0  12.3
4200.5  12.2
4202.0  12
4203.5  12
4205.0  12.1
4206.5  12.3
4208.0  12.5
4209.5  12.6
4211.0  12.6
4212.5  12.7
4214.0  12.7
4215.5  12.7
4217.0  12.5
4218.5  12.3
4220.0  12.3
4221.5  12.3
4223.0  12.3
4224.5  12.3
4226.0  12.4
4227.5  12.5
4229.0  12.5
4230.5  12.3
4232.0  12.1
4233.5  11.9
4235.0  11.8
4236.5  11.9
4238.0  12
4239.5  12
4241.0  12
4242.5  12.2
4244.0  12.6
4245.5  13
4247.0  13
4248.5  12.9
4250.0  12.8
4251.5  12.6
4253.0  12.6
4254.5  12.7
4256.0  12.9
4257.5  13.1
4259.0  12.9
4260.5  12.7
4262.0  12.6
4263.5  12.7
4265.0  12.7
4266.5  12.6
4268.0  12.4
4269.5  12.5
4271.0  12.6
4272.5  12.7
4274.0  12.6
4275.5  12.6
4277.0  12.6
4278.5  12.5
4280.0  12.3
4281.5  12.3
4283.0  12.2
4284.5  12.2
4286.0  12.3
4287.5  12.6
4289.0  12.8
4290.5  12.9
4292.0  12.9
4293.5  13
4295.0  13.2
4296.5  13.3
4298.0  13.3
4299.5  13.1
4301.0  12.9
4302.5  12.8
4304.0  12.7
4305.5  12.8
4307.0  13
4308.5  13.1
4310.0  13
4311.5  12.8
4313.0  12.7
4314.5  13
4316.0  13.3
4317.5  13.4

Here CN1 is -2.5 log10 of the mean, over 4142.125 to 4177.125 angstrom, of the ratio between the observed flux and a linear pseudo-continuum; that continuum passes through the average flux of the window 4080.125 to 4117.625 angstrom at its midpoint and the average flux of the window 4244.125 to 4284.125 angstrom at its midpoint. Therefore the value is 0.03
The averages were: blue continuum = 13.4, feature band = 12.8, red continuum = 12.7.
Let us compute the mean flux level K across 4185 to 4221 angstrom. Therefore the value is 12.4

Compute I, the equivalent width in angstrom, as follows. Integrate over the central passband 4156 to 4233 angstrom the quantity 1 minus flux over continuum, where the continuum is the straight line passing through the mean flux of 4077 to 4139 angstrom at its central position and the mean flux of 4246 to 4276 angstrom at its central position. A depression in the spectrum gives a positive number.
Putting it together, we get 3.4 angstrom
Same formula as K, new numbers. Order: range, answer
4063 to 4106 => 13.8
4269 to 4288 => 12.5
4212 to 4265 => 12.5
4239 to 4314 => 12.7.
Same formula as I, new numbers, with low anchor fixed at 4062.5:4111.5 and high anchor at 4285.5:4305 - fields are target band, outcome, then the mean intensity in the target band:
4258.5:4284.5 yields 0.9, 12.5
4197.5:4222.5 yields 1.6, 12.4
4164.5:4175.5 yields 0.7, 12.5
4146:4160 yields 0.4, 13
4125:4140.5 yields 0.3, 13.3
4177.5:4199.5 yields 1.5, 12.4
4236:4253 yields 0.8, 12.5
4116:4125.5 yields -0.2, 13.8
